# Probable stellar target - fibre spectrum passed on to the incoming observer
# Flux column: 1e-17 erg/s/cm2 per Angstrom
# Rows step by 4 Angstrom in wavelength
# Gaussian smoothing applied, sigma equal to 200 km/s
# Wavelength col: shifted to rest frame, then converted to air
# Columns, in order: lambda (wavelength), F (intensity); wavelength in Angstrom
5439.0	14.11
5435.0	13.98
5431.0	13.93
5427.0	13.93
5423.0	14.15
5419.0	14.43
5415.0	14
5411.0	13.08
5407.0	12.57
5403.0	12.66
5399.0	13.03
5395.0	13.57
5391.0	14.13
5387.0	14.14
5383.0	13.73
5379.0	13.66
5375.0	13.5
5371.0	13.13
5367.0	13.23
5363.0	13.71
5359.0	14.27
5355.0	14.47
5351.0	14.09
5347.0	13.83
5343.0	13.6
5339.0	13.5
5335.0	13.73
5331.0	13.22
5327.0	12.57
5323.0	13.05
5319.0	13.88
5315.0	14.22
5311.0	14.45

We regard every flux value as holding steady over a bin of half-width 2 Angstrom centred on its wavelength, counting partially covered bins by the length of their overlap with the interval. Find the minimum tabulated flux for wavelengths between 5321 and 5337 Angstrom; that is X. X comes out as 12.57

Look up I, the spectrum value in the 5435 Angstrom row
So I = 13.98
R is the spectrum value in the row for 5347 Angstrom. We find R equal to 13.83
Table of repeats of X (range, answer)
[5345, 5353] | 13.83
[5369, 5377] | 13.13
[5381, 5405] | 12.66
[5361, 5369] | 13.23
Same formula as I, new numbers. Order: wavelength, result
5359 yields 14.27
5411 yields 13.08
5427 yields 13.93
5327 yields 12.57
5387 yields 14.14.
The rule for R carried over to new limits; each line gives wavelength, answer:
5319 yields 13.88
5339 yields 13.5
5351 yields 14.09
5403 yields 12.66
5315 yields 14.22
